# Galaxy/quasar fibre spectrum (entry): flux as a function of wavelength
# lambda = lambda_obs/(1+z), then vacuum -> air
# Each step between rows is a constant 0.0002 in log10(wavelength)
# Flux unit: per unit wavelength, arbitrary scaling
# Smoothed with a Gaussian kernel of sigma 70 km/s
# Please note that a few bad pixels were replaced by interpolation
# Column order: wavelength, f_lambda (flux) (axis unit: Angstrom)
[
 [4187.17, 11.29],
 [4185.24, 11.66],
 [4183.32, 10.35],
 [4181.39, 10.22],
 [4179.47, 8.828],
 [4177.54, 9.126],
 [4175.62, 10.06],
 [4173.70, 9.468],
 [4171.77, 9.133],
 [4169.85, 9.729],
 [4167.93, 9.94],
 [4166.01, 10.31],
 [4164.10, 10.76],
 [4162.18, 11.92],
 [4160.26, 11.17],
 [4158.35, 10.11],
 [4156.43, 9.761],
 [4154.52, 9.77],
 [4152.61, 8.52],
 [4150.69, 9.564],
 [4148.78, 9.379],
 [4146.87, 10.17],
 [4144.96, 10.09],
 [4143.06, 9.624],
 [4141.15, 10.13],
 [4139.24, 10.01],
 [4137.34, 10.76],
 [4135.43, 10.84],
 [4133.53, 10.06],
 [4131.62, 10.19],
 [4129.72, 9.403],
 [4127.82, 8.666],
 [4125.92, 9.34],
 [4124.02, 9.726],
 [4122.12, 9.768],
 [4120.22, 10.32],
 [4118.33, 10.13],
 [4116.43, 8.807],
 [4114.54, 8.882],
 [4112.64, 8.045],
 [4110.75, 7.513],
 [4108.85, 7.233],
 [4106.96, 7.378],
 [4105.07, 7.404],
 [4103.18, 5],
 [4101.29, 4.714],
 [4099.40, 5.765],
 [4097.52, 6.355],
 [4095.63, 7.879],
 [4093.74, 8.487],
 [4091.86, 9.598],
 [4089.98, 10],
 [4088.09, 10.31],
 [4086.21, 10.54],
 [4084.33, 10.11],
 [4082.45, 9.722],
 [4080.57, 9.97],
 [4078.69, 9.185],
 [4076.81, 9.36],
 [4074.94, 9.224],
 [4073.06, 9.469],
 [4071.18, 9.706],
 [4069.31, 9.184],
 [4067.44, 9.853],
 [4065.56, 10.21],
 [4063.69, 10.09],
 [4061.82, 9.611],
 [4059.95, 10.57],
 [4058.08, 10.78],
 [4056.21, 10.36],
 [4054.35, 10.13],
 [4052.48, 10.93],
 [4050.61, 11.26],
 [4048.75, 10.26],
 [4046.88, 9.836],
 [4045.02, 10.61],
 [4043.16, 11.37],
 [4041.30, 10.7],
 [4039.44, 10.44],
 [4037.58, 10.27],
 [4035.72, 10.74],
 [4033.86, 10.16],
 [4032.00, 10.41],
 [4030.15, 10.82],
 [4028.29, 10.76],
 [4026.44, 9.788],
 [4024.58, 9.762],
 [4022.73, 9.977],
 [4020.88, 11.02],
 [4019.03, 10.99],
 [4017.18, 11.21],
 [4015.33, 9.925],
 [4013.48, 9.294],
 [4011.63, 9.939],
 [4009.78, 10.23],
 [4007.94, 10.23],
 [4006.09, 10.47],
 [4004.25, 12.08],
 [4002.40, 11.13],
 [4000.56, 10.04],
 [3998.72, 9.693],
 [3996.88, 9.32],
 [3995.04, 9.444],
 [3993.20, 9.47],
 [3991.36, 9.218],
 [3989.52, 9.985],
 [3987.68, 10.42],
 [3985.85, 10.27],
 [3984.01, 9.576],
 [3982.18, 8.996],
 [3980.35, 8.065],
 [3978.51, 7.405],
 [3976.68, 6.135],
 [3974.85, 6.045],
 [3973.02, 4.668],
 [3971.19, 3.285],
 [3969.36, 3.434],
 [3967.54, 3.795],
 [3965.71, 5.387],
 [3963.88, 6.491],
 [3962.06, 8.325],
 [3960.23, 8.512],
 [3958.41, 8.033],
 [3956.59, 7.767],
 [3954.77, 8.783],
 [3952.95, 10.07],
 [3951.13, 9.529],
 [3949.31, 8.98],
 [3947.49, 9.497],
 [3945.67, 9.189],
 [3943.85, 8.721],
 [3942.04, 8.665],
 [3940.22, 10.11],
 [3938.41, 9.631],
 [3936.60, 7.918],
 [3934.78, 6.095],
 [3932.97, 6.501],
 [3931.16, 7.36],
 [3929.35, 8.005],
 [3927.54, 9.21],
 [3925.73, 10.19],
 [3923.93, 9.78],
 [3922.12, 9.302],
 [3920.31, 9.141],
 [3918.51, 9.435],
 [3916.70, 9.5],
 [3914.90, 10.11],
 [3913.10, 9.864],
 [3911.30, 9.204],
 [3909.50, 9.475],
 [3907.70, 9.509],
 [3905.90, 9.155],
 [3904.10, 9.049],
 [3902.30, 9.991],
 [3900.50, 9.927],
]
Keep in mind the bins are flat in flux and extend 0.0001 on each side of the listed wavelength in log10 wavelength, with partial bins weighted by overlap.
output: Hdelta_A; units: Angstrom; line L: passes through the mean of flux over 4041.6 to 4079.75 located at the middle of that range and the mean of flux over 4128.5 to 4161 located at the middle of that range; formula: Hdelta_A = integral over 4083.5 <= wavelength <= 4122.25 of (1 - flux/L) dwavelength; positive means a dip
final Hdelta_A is 6.8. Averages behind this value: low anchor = 10.1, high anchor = 9.96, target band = 8.26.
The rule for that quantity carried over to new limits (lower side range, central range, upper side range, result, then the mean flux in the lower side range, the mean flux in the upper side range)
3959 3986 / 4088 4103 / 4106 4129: 1.5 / 6.61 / 8.82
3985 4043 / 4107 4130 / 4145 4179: 2.6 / 10.3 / 9.92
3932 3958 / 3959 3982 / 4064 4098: 7.1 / 8.66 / 9.45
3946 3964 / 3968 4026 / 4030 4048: 3.7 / 8.71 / 10.5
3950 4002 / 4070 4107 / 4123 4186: 2.7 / 7.97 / 9.96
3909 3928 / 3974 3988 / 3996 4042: 2.5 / 9.58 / 10.4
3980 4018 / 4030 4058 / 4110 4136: -2.2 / 9.98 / 9.4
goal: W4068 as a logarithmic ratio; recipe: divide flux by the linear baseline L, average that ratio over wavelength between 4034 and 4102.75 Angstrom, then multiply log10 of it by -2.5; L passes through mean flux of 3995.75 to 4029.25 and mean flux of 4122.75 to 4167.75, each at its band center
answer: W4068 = 0.06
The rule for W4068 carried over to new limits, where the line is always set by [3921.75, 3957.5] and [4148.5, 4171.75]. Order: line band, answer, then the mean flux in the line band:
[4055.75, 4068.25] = -0.08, 10.2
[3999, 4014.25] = -0.14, 10.4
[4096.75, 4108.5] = 0.50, 6.16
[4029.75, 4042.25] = -0.13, 10.5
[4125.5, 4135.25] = 0.03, 9.65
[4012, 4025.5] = -0.12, 10.3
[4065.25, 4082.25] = 0.00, 9.55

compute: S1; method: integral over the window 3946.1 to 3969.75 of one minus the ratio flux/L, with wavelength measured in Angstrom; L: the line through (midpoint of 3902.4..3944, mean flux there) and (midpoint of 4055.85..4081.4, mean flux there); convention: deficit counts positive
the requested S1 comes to 3.8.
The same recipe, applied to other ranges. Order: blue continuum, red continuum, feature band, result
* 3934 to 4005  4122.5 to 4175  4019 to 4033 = -2.5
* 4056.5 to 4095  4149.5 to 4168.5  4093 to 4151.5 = 7.3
